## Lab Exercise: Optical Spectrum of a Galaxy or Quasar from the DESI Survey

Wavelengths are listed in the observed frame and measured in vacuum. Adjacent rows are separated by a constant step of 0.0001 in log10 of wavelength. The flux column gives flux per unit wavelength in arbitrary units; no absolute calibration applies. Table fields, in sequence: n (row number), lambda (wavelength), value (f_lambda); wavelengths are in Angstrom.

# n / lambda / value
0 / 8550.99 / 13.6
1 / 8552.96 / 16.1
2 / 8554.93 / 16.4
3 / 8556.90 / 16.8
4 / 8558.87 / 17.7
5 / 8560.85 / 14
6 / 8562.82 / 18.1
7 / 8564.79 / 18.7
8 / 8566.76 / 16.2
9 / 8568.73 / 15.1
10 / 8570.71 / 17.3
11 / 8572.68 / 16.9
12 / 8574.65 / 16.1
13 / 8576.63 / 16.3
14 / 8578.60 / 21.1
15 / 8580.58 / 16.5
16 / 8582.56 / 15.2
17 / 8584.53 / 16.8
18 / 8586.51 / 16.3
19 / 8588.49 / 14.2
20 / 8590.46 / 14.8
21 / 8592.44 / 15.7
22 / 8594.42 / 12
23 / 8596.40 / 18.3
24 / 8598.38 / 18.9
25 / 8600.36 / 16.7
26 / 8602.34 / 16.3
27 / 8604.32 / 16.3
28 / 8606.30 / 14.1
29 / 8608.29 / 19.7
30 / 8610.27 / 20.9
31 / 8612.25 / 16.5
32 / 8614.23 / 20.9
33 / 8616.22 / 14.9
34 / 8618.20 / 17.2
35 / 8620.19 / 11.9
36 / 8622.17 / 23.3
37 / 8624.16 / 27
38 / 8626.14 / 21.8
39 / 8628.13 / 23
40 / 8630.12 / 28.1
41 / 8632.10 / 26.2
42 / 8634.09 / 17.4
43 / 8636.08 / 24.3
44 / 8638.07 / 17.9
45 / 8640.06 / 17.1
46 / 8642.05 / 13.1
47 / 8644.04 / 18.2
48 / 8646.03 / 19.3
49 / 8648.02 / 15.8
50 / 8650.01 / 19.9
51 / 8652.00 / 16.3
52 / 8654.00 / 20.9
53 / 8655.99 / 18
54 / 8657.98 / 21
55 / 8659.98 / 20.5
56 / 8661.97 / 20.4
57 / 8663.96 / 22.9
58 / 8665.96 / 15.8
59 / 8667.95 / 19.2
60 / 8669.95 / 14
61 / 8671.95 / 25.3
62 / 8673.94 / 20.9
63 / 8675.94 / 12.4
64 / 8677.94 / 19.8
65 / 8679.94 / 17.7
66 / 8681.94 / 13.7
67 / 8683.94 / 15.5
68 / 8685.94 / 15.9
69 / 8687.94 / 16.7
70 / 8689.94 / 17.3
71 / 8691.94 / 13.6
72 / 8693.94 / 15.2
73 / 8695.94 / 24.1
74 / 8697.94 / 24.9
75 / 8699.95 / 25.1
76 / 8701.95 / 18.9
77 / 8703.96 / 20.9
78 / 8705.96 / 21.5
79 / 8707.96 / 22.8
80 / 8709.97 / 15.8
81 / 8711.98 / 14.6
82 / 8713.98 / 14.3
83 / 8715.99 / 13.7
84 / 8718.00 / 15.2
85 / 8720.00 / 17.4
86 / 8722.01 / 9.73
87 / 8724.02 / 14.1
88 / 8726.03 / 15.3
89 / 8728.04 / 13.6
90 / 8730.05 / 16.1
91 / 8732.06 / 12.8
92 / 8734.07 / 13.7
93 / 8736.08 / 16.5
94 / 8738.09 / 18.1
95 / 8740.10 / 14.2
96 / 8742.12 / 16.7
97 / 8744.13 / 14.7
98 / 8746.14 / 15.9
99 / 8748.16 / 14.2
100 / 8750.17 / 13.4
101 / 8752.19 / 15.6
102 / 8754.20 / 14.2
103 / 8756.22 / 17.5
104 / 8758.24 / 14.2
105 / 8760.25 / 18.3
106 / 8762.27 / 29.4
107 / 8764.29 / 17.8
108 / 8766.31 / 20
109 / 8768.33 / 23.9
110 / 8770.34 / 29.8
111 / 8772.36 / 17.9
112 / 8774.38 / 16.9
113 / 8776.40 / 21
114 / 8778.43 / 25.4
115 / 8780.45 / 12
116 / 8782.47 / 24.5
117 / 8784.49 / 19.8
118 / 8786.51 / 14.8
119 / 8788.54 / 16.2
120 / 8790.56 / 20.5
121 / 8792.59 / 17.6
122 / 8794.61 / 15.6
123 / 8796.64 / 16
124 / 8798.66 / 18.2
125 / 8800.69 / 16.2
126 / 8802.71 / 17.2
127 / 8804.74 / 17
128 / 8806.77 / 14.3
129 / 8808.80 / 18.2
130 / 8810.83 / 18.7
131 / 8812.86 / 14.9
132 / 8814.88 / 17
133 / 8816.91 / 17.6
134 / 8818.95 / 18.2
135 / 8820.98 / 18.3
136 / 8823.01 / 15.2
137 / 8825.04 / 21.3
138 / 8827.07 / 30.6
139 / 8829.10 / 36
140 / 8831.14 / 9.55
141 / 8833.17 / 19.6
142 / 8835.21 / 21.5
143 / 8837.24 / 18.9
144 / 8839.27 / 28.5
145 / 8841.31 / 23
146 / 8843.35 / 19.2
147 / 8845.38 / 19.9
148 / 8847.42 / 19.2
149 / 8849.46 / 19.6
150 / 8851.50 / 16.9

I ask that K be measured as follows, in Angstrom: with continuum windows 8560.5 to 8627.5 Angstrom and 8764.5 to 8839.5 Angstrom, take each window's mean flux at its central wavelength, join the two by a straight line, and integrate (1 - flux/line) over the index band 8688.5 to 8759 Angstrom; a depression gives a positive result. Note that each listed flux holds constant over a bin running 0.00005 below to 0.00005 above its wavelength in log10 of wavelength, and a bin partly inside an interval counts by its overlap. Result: 7.91 Angstrom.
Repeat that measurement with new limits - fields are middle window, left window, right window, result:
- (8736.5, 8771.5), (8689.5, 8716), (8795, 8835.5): 1.40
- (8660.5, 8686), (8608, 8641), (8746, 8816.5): 2.18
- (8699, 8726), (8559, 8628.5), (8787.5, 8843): 1.68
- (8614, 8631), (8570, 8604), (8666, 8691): -4.14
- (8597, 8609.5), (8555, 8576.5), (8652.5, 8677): 0.37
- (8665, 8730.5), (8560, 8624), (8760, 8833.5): 3.06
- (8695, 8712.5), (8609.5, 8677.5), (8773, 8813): -2.15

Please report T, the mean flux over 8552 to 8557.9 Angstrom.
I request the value 16.4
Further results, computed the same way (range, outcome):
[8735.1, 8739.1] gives 17.3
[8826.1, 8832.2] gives 25.3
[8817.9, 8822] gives 18.2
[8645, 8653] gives 17.8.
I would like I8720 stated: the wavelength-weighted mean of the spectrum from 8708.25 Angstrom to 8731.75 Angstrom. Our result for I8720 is 14.7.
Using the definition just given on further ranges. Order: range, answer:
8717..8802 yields 17.3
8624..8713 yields 19.3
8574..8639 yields 18.4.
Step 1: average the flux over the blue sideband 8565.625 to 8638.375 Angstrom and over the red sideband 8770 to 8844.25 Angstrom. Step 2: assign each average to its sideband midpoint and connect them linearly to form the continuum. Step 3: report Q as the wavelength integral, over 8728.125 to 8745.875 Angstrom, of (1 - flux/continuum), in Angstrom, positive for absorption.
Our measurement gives 3.4 Angstrom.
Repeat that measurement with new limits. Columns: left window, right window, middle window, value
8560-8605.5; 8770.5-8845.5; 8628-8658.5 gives -4.4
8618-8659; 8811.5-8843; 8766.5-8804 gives 2.5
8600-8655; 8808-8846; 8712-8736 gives 6.6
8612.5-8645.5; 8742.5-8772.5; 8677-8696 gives 2.7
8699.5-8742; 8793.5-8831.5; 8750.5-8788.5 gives -4.1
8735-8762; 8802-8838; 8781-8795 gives -0.5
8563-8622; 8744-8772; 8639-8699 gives -2.0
